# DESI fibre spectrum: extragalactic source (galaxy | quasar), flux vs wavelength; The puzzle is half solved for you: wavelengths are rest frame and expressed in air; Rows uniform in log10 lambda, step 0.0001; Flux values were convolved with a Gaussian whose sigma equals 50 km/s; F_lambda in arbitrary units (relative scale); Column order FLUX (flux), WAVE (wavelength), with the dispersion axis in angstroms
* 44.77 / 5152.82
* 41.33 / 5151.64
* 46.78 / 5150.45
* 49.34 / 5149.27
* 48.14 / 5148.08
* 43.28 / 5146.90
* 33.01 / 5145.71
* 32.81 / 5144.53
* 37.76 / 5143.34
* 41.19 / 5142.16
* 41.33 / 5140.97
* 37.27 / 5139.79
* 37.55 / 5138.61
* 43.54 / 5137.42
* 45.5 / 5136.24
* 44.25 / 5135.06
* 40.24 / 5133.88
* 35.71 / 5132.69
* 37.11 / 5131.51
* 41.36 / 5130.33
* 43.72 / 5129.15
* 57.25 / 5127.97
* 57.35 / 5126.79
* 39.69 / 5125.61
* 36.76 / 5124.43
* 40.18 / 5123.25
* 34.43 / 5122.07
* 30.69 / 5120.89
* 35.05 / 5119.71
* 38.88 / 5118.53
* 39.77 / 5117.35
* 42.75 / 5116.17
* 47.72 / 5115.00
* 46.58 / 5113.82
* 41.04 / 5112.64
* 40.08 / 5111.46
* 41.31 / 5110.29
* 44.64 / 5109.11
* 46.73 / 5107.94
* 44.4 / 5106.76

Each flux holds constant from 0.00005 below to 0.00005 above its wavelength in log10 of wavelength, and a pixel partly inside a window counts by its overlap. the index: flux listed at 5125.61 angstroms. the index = 39.69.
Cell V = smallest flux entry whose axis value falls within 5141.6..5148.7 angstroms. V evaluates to 32.81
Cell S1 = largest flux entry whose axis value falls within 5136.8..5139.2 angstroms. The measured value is 43.54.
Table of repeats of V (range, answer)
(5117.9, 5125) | 30.69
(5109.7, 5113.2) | 40.08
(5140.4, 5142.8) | 41.19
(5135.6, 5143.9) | 37.27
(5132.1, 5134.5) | 35.71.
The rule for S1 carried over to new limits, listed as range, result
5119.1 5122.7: 35.05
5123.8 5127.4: 57.35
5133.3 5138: 45.5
